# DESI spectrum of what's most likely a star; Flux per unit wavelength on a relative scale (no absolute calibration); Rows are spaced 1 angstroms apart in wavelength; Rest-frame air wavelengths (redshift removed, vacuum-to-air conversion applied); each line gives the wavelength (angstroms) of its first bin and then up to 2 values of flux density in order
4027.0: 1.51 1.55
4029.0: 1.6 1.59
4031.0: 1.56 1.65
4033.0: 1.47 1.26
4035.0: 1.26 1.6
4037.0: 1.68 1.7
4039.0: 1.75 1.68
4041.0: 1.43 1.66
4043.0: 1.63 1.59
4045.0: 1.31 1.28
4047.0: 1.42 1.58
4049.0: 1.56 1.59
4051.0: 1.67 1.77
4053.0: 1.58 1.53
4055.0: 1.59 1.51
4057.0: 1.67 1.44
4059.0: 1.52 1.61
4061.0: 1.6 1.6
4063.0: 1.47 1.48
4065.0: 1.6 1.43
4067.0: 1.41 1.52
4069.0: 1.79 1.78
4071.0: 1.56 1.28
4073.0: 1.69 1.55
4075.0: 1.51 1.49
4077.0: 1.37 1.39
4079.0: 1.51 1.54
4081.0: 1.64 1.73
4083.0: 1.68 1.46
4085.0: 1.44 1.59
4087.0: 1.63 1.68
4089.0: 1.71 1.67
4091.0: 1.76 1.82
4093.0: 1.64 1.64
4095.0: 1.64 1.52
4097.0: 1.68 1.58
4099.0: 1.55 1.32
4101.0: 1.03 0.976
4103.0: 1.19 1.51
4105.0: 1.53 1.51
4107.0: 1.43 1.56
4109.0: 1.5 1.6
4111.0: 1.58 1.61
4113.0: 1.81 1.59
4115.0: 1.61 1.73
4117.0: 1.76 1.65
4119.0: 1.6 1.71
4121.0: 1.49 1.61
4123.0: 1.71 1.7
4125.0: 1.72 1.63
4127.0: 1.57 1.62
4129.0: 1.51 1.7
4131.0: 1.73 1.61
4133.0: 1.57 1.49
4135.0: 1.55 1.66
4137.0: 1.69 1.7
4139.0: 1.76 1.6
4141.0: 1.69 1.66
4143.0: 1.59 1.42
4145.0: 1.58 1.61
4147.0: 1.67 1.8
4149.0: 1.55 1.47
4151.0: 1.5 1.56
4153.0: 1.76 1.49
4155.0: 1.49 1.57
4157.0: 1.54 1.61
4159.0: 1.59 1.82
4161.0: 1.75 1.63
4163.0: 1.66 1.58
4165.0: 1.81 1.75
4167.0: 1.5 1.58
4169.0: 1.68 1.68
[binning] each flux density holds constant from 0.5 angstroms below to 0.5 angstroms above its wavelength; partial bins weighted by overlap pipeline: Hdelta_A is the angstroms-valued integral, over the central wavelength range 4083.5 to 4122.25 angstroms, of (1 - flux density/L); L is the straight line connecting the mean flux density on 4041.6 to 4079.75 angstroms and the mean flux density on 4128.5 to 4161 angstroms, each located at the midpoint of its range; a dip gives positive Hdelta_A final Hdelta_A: 0.4 angstroms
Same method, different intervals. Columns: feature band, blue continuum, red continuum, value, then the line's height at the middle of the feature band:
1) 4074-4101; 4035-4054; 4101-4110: -2.4 angstroms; 1.44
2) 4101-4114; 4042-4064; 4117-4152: 1.0 angstroms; 1.6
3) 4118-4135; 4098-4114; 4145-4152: -1.1 angstroms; 1.52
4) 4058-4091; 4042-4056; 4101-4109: -2.1 angstroms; 1.47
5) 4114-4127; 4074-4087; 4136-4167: -0.5 angstroms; 1.59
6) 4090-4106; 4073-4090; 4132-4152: 0.8 angstroms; 1.58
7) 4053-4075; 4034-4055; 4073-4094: 0.3 angstroms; 1.58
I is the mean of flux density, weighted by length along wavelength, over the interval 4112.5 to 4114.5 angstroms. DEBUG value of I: 1.7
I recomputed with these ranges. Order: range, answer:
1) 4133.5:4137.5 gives 1.6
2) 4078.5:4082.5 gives 1.6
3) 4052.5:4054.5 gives 1.56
